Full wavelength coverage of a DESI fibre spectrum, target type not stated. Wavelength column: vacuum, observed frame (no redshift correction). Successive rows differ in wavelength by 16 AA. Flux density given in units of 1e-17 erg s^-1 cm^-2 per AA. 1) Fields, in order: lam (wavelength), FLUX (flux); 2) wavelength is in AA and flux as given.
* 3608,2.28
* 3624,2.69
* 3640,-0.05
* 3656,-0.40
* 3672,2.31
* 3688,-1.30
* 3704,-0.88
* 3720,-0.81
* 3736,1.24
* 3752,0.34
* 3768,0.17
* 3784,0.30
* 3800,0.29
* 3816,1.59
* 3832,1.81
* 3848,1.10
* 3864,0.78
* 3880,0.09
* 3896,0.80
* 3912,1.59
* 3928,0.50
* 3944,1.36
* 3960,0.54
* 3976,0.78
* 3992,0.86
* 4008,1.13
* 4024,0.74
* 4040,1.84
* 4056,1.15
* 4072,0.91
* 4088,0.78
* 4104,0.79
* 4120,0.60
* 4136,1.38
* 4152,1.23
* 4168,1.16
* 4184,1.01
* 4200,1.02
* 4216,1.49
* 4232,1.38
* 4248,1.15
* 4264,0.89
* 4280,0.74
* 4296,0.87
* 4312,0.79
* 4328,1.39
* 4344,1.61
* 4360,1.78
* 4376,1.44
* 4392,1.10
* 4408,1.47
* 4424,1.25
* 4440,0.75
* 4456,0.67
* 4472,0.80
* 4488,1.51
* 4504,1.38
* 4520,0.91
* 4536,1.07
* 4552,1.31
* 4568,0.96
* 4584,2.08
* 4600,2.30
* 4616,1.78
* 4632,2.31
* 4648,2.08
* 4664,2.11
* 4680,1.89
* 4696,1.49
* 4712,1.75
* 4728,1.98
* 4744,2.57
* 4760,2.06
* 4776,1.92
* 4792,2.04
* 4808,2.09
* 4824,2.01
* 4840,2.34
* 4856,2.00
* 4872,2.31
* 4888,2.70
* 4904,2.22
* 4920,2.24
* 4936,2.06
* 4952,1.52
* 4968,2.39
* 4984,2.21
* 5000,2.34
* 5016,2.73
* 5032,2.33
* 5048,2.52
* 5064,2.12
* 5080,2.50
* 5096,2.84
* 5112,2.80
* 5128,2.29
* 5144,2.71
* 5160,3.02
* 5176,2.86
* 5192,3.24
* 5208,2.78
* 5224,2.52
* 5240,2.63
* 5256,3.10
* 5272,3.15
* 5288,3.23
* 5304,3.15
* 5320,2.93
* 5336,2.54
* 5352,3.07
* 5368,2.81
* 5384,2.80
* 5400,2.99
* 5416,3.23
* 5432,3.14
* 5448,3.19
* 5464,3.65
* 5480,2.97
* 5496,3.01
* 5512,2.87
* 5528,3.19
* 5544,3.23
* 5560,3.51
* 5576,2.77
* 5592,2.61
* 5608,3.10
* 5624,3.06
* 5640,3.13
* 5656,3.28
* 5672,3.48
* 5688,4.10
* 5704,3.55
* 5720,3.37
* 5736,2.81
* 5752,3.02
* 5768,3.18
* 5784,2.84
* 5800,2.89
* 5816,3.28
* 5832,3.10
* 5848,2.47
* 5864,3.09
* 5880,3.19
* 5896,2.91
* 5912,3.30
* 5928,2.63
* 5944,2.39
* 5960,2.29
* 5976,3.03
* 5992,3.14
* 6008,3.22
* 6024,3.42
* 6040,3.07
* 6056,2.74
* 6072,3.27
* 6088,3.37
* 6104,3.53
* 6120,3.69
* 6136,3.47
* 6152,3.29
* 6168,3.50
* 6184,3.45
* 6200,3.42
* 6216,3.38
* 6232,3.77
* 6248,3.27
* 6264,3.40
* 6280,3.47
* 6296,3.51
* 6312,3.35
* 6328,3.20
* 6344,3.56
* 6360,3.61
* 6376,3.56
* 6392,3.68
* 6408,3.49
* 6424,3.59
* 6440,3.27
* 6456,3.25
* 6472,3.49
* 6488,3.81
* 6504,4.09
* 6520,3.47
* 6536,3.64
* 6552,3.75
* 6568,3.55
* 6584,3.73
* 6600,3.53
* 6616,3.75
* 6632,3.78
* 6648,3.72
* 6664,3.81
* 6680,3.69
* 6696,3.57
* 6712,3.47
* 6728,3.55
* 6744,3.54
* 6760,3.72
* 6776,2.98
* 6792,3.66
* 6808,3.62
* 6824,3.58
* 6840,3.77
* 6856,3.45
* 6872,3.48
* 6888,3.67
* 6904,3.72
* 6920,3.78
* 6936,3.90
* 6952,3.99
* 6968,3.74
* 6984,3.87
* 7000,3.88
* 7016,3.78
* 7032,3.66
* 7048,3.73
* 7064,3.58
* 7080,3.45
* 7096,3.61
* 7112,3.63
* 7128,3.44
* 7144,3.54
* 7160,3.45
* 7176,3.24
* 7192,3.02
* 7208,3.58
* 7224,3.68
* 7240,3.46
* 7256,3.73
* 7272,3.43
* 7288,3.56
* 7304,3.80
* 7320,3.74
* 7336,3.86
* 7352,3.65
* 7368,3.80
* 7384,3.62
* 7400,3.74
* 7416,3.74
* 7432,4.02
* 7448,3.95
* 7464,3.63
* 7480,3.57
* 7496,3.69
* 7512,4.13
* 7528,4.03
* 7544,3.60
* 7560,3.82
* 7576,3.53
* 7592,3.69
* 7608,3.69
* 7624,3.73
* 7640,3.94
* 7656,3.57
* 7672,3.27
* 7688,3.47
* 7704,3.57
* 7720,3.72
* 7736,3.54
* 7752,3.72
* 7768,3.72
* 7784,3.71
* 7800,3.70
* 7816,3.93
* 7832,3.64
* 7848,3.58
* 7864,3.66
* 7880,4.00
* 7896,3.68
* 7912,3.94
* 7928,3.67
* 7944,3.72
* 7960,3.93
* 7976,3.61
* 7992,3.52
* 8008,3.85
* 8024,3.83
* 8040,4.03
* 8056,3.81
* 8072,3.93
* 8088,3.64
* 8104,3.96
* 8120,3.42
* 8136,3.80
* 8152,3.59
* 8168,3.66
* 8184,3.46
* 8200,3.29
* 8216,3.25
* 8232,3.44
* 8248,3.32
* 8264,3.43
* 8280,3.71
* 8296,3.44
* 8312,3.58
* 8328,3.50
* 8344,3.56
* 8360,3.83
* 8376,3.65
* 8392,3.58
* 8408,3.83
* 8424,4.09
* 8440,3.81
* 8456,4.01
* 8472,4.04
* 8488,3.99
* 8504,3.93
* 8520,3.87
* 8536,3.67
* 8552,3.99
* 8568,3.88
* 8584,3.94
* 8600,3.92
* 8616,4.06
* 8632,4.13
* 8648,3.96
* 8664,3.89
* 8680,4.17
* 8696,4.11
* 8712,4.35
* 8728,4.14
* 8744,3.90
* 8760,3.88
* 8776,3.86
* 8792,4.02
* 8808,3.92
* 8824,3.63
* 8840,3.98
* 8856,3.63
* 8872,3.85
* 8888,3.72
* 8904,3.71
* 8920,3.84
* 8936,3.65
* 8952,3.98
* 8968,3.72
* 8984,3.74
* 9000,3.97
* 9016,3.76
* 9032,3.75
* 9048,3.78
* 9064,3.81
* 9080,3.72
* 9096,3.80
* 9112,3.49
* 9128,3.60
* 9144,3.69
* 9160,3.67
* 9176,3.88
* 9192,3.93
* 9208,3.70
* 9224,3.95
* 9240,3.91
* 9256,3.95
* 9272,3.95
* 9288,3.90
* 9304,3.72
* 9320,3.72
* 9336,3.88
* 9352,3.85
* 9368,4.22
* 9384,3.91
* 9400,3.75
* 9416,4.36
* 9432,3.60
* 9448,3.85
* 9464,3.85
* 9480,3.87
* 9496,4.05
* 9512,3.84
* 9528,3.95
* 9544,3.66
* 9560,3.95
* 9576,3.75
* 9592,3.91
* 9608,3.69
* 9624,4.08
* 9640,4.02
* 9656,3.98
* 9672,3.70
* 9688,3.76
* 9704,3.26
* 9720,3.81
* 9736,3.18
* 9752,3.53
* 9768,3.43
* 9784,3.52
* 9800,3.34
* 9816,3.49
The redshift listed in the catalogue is 0.150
